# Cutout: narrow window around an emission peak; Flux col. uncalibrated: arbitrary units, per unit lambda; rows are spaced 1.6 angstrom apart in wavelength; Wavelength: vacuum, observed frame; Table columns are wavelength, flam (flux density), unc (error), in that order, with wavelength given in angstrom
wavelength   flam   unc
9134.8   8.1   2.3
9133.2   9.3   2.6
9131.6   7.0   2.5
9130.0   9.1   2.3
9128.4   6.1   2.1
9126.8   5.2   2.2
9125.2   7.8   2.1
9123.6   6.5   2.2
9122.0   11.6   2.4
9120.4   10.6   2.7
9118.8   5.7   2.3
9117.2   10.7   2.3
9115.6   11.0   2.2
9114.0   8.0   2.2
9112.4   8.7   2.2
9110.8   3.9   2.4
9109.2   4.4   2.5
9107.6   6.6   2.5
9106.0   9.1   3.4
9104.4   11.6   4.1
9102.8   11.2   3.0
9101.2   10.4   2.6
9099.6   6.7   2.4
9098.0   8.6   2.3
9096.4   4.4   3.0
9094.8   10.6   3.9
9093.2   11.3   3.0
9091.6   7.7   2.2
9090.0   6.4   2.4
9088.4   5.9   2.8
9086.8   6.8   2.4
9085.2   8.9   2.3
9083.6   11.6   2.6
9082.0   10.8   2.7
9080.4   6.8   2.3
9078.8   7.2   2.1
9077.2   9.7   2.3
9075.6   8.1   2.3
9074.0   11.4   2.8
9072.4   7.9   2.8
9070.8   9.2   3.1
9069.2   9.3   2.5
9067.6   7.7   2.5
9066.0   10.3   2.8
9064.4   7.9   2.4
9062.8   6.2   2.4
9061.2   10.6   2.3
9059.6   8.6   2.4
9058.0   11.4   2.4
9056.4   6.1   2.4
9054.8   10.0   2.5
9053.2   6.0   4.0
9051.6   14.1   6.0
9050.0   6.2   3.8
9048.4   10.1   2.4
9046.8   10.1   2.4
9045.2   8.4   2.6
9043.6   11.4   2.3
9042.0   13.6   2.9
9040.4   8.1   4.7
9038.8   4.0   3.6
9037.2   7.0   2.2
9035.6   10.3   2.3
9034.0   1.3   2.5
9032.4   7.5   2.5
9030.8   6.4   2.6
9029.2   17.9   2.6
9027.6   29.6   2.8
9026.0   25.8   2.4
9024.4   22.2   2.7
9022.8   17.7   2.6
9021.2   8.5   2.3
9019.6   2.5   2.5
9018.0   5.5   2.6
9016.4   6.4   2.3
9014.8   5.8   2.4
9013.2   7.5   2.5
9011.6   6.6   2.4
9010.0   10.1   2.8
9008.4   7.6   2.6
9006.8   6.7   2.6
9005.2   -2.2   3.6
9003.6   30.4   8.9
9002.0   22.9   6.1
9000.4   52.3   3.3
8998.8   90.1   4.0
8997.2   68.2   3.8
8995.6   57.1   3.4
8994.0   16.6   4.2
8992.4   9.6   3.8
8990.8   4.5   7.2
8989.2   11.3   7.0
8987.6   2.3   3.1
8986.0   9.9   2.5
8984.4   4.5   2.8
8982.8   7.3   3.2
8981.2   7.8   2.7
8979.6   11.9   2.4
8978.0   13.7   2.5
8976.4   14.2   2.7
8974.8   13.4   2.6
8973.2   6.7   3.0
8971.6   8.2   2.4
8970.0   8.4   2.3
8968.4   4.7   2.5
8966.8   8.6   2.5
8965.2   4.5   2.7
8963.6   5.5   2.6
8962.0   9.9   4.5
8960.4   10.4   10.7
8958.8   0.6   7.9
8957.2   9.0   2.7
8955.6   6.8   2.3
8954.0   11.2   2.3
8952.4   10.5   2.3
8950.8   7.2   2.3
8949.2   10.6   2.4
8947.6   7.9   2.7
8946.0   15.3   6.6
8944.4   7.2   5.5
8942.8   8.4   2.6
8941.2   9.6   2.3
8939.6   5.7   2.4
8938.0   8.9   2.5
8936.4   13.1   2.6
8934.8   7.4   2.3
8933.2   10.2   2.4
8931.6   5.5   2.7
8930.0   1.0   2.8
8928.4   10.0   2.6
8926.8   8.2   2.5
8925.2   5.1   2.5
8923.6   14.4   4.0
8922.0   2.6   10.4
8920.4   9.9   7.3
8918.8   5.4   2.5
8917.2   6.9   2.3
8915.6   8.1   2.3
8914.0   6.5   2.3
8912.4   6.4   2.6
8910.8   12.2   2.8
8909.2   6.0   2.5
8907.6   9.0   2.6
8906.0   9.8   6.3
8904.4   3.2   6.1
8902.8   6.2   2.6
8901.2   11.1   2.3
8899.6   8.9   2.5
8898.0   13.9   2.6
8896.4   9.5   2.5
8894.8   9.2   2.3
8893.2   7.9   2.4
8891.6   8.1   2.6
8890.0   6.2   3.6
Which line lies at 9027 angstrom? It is [N II] 6583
